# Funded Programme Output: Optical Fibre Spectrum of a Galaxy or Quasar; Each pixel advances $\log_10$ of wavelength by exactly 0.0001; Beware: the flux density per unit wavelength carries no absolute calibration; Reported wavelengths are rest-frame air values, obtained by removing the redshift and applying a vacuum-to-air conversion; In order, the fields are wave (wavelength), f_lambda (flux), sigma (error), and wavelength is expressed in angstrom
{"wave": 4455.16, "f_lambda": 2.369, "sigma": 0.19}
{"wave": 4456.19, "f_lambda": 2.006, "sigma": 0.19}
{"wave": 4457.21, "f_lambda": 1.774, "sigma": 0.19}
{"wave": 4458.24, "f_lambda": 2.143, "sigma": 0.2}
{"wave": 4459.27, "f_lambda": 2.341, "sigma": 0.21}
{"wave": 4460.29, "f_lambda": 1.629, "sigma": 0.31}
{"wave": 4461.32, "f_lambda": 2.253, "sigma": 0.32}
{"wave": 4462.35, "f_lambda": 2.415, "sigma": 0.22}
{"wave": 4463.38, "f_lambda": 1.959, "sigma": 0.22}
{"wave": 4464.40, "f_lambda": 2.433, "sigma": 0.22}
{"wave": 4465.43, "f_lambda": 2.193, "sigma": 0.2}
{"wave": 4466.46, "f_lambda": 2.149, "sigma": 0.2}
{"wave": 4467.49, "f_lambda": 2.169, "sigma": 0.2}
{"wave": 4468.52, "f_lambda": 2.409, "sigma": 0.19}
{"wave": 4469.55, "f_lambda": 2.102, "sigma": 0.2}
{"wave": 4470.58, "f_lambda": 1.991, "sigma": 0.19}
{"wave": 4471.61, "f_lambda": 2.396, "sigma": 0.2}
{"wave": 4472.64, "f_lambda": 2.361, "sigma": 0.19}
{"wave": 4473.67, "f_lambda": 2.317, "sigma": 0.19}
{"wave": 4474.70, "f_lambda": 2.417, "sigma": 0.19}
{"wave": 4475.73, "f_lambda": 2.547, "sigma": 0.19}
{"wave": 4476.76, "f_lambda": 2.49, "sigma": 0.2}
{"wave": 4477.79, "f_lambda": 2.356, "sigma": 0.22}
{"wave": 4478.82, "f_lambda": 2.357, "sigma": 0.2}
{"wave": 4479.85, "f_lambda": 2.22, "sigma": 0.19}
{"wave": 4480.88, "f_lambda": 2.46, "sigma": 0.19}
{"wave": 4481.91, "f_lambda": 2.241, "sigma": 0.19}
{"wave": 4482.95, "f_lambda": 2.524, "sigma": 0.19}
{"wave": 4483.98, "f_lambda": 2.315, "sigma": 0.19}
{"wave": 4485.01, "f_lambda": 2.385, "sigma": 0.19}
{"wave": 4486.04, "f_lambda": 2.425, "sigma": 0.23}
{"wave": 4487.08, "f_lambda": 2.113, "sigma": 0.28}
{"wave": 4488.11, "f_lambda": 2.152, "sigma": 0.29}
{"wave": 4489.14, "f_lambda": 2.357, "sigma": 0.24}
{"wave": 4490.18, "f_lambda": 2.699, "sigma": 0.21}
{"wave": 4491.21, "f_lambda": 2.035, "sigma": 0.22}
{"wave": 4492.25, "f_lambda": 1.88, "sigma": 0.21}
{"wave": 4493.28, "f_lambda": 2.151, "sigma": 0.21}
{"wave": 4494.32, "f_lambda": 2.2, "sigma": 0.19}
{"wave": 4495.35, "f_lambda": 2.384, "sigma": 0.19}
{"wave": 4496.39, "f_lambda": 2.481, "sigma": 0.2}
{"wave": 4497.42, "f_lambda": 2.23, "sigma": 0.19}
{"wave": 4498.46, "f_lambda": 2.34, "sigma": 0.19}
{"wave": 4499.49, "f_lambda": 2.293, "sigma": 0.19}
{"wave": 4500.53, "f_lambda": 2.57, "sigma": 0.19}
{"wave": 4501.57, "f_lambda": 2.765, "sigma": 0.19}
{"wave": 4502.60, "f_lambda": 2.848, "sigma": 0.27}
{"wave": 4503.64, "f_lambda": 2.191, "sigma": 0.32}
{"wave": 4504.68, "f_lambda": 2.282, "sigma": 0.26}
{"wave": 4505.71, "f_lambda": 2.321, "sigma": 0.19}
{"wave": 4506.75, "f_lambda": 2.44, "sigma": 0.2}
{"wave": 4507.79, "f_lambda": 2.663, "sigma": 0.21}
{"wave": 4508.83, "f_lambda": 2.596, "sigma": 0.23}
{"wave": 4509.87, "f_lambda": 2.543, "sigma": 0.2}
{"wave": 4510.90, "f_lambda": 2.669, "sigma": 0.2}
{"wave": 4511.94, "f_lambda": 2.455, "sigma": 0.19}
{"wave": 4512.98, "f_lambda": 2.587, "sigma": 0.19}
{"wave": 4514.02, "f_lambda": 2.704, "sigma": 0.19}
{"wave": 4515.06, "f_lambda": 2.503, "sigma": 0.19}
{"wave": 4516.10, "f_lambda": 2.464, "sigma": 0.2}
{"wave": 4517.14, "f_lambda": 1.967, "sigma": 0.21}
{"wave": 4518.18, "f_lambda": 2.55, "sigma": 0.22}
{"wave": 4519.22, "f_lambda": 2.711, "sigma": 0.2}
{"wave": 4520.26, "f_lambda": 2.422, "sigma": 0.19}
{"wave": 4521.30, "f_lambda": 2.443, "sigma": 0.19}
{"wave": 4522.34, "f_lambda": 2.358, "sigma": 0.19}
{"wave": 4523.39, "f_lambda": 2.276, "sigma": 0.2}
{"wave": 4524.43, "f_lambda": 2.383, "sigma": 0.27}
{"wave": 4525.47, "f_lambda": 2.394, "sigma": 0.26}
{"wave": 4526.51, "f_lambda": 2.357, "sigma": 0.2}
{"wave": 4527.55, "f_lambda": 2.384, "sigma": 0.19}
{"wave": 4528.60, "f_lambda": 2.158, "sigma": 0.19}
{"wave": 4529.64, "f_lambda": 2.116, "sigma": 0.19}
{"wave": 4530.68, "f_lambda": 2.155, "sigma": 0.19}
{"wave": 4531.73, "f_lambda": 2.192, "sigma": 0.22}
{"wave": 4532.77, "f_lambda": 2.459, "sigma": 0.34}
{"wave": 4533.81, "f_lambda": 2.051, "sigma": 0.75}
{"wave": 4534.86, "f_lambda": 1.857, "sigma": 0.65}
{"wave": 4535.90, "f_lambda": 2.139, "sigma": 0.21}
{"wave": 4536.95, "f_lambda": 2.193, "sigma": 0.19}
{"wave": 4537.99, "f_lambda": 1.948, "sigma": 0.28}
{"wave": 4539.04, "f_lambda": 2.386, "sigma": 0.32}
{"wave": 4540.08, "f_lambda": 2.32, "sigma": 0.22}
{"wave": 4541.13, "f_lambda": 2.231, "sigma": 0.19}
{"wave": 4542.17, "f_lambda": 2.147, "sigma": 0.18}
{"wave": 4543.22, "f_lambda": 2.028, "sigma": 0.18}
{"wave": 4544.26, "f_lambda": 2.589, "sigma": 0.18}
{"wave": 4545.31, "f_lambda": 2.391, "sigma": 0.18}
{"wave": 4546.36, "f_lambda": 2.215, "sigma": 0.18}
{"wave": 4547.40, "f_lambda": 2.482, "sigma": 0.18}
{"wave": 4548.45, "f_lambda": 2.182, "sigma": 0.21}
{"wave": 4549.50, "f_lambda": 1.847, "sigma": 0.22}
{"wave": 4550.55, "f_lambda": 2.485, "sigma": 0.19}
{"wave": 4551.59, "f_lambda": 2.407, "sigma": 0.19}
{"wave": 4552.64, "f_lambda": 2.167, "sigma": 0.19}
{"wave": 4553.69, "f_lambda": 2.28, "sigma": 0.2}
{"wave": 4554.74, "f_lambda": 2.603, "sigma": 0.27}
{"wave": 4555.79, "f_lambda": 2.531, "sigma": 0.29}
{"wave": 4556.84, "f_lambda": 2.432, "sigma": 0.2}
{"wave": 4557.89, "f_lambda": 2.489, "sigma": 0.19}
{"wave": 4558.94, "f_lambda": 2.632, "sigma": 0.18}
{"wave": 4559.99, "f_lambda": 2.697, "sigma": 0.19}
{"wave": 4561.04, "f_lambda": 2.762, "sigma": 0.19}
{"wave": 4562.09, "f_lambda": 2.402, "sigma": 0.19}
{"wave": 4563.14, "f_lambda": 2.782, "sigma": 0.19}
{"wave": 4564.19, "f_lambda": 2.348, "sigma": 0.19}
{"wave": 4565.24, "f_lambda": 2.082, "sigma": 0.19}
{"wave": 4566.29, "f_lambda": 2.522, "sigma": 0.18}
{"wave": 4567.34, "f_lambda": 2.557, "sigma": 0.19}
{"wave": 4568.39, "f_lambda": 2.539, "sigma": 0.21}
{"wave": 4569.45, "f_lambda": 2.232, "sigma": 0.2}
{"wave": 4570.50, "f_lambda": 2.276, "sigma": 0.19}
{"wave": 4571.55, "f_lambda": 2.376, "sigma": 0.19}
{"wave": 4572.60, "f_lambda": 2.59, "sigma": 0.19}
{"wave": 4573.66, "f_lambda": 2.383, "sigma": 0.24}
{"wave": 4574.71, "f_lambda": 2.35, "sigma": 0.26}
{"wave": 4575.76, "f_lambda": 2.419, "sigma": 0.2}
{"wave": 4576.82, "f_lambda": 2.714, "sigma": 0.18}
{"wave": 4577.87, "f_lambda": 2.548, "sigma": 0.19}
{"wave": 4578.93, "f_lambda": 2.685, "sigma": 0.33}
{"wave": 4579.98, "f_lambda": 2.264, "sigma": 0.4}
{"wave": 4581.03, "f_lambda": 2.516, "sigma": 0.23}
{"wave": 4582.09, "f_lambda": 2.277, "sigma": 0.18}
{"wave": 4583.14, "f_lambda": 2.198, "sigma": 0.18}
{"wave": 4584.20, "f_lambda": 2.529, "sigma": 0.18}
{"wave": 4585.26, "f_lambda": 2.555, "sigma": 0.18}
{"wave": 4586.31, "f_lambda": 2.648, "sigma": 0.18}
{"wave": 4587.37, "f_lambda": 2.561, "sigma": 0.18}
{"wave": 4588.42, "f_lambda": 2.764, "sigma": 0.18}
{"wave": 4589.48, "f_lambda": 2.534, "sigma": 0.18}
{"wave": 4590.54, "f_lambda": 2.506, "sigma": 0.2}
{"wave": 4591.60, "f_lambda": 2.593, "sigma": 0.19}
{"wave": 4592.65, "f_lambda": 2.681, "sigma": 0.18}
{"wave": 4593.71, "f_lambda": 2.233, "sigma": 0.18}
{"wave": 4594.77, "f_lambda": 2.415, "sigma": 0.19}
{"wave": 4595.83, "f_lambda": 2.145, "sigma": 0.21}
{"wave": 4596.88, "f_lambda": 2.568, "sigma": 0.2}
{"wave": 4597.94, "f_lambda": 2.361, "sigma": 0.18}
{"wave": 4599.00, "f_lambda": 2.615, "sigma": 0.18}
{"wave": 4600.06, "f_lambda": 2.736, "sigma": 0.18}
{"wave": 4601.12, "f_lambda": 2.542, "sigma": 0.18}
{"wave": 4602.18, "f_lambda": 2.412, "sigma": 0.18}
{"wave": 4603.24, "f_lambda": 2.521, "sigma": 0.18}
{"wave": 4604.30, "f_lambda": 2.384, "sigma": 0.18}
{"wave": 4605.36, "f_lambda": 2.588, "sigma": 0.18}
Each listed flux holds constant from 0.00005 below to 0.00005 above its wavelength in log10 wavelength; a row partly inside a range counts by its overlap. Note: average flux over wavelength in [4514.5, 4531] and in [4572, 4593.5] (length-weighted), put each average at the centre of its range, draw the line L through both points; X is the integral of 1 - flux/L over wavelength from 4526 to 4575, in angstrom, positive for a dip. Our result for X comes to 1.9 angstrom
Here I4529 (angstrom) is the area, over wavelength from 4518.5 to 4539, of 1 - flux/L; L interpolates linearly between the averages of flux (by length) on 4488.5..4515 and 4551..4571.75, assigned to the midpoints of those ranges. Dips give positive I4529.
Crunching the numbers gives 1.4 angstrom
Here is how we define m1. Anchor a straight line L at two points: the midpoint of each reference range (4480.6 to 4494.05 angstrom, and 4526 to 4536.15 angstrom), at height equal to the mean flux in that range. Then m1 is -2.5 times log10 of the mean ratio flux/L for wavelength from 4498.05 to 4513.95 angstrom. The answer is -0.12 mag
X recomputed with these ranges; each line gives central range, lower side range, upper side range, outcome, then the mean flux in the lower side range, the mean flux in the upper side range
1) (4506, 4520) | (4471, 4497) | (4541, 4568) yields -1.0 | 2.33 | 2.4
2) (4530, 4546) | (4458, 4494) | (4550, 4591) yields 1.3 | 2.27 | 2.48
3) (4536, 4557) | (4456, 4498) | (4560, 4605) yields 1.0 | 2.26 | 2.48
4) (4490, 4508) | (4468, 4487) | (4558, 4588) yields 0.1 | 2.34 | 2.48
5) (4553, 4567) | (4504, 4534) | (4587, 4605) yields -0.3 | 2.4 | 2.5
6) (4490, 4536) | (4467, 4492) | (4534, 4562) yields -0.9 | 2.32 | 2.32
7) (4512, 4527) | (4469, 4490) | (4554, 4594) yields -0.2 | 2.33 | 2.5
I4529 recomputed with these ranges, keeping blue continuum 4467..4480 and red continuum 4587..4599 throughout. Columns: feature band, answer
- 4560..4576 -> 0.0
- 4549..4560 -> 0.2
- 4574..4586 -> 0.1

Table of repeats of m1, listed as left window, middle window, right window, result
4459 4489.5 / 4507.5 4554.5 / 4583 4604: 0.03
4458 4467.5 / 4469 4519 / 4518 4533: -0.06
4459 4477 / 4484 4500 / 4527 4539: -0.03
